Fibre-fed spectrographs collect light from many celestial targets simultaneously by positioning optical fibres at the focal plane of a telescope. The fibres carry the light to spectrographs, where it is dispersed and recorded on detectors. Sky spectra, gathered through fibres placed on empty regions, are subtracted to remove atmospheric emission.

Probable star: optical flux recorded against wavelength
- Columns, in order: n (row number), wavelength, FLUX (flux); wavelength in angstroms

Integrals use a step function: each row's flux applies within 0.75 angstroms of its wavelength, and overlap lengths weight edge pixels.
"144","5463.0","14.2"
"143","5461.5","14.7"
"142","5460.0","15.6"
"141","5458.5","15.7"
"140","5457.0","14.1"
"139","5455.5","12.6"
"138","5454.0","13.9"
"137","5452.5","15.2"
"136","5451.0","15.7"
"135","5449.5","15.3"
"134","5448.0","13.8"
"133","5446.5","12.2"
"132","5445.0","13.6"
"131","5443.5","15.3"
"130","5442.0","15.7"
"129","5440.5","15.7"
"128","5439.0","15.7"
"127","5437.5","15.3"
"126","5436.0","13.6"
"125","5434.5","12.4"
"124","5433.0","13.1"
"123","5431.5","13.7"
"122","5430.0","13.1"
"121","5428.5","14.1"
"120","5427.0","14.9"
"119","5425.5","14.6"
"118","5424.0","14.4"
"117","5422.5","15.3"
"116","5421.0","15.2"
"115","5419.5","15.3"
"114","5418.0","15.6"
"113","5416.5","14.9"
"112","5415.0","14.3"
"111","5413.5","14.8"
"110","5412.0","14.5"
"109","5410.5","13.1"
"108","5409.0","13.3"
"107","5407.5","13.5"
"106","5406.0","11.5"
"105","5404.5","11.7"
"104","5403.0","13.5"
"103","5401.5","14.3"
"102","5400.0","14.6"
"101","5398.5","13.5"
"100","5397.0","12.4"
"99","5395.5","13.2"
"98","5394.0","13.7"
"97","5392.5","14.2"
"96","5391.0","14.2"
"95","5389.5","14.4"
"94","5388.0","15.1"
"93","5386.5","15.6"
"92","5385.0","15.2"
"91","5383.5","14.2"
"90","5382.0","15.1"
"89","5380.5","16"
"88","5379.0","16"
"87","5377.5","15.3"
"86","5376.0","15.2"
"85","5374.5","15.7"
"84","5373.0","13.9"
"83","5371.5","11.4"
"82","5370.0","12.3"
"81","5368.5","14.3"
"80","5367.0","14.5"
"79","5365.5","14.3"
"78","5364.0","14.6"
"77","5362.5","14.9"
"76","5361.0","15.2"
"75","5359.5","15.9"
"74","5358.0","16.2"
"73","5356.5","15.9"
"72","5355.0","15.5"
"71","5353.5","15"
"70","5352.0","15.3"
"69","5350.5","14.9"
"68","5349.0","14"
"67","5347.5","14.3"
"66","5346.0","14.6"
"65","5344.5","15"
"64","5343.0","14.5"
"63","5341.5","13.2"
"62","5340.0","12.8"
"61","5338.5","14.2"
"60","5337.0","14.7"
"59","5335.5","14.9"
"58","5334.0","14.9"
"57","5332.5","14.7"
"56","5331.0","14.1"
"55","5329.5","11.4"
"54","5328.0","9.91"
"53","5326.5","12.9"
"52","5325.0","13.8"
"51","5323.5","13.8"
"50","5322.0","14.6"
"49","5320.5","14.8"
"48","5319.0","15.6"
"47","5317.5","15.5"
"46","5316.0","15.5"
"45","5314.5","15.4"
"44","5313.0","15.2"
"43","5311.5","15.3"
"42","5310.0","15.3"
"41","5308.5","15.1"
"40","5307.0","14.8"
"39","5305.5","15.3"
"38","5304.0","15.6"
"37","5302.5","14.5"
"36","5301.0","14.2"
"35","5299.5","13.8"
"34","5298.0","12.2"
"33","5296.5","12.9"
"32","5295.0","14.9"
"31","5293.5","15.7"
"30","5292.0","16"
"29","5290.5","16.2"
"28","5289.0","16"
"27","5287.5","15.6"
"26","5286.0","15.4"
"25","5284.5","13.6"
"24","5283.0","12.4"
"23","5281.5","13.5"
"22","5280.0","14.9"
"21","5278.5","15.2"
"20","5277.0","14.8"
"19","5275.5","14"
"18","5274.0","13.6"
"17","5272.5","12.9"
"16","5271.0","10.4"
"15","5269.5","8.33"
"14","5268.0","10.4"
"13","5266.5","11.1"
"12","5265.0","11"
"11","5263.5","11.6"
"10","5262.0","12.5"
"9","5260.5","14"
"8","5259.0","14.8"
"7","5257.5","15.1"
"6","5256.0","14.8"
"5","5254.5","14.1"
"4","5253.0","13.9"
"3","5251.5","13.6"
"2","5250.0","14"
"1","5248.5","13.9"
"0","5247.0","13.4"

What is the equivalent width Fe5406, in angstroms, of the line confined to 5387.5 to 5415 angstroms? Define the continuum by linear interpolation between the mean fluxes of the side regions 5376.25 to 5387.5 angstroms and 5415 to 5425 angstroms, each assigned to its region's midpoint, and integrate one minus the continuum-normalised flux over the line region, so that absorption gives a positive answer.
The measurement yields 2.8 angstroms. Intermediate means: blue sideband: 15.3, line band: 13.6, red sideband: 15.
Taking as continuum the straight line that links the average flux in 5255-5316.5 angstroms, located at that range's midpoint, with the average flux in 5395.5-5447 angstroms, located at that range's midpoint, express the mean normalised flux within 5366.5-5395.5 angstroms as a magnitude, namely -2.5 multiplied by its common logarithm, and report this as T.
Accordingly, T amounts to -0.03 mag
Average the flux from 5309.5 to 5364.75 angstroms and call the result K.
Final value 14.5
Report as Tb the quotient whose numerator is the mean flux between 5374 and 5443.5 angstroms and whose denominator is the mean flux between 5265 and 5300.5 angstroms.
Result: 1.06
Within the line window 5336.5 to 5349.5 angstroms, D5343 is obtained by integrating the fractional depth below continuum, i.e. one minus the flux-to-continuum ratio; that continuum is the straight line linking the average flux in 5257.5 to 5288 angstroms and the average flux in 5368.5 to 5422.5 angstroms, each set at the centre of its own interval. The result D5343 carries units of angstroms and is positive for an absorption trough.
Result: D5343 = -0.4 angstroms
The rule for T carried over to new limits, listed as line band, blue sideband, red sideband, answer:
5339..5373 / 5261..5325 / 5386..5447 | -0.029 mag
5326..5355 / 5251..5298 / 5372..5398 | 0.017 mag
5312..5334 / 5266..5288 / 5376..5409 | -0.050 mag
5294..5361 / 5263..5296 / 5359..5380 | -0.032 mag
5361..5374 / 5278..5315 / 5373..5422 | 0.044 mag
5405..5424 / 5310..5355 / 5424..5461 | 0.009 mag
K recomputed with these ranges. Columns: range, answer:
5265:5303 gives 13.6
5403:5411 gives 12.7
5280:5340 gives 14.5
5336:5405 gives 14.5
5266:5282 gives 12.7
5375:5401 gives 14.6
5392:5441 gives 14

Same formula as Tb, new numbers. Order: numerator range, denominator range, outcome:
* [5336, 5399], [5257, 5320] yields 1.03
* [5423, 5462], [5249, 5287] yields 1.09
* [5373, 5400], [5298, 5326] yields 0.99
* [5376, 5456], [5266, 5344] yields 1.02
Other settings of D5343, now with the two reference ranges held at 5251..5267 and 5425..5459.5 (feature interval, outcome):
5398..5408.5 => 0.7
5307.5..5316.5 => -1.1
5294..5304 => -0.3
